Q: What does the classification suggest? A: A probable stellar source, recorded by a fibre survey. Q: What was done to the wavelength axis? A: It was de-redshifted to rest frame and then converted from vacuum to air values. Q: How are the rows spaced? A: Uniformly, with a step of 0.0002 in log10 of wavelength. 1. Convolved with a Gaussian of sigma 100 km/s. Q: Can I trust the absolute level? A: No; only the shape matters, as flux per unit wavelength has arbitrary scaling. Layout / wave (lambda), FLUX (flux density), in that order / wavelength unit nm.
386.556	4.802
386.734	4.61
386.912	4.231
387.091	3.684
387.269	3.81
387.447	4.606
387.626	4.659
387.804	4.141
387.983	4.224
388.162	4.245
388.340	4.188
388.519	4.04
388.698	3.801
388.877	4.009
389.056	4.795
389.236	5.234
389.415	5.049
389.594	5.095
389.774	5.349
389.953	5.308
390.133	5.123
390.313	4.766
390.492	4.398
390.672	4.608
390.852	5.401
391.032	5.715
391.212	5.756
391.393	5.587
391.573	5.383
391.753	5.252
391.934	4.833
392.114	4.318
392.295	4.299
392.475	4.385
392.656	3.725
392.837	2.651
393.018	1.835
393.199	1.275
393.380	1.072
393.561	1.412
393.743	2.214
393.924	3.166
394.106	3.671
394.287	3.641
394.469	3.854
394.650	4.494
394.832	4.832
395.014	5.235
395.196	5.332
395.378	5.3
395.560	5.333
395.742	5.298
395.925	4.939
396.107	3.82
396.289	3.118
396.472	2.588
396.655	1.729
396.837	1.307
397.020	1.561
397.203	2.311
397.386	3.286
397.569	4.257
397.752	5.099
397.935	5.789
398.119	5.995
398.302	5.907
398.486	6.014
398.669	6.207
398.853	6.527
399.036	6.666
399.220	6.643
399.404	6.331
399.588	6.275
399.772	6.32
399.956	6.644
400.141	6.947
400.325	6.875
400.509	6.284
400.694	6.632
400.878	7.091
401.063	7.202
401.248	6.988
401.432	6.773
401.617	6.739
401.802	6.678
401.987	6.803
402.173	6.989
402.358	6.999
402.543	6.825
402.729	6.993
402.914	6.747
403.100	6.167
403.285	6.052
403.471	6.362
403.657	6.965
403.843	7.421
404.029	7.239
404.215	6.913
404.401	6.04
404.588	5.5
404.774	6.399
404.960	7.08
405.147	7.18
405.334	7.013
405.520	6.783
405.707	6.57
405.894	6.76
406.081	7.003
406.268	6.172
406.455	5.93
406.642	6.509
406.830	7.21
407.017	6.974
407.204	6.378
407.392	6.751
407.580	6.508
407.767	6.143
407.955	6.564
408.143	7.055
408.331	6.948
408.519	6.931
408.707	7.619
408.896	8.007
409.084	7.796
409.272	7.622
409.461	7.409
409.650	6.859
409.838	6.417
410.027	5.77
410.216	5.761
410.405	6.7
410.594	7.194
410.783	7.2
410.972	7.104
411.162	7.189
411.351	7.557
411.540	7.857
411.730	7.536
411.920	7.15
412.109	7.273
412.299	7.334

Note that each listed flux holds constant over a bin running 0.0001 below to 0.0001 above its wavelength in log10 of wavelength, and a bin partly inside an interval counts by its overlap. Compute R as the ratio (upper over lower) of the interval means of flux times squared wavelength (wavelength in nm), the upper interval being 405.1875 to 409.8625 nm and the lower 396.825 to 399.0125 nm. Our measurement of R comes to 1.53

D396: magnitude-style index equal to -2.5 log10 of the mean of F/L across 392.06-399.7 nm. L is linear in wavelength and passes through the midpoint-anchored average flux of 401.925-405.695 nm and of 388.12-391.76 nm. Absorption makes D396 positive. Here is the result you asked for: 0.353 mag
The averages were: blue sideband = 4.91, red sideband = 6.72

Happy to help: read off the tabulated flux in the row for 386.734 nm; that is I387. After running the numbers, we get 4.61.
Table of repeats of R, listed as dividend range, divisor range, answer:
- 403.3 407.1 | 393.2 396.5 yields 1.85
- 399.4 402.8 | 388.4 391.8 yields 1.44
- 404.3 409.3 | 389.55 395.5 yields 1.73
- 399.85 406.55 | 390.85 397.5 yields 1.87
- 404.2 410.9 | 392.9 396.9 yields 2.09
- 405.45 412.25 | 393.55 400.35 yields 1.57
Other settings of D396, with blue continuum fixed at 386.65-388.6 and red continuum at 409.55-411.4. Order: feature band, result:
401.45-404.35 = -0.15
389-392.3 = -0.12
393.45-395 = 0.39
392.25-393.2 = 0.46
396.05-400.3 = 0.12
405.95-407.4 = -0.05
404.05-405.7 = -0.09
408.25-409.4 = -0.14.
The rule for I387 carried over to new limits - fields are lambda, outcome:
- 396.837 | 1.307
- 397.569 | 4.257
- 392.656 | 3.725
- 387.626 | 4.659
